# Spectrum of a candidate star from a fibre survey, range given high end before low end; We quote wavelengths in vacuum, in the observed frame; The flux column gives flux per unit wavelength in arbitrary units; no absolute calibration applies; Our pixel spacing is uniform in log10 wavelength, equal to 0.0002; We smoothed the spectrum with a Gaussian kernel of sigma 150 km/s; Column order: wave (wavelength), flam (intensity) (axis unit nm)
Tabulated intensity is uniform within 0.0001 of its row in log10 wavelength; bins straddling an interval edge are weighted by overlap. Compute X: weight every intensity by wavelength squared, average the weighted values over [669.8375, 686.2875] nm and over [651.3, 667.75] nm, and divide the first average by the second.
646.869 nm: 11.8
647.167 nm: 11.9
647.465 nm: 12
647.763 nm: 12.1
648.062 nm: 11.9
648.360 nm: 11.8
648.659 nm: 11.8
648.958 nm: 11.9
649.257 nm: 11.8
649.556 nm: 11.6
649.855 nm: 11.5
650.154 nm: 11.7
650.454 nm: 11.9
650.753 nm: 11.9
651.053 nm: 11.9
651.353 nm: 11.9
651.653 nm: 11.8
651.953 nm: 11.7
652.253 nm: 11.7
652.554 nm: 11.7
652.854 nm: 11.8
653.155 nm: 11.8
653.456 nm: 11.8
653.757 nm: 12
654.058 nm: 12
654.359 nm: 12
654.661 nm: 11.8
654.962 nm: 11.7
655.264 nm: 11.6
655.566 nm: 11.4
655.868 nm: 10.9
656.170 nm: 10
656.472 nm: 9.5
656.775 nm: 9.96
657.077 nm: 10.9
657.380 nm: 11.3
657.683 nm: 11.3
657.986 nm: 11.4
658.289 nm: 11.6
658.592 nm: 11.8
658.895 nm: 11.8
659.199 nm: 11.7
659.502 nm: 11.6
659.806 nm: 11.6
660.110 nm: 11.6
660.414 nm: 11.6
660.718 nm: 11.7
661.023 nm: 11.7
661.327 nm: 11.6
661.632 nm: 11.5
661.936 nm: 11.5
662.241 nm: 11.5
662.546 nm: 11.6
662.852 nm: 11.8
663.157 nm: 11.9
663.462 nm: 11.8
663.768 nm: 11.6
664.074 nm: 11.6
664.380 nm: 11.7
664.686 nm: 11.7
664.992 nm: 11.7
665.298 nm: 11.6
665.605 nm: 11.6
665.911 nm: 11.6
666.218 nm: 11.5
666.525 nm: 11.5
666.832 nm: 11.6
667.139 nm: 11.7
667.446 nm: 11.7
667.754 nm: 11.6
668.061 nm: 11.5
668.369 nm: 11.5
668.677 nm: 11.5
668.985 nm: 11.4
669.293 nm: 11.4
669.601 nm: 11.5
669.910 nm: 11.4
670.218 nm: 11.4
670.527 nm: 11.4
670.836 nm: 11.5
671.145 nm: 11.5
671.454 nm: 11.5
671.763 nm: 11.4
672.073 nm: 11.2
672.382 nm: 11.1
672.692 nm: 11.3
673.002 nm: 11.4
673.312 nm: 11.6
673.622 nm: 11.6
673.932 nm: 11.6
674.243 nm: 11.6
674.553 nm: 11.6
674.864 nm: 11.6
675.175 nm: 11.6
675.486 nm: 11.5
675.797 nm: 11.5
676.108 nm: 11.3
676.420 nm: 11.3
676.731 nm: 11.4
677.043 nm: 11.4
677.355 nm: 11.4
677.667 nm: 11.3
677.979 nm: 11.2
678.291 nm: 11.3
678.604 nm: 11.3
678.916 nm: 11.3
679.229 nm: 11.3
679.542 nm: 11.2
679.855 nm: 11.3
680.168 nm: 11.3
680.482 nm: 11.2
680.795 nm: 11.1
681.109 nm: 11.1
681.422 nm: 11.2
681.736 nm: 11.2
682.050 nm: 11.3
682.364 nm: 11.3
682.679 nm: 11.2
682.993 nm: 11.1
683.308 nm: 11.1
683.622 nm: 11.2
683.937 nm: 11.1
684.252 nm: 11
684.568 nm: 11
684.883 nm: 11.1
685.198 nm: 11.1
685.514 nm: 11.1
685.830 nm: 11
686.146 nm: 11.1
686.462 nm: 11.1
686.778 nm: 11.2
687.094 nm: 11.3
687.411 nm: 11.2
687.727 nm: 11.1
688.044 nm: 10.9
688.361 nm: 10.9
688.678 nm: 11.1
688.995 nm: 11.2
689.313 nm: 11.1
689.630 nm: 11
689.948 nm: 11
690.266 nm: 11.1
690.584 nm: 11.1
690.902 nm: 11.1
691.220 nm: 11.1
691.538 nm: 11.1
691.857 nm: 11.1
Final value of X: 1.04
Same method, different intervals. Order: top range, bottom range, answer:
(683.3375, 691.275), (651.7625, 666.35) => 1.05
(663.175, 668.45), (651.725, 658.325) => 1.06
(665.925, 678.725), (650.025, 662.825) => 1.04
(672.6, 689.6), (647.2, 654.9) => 1.04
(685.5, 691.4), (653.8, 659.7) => 1.08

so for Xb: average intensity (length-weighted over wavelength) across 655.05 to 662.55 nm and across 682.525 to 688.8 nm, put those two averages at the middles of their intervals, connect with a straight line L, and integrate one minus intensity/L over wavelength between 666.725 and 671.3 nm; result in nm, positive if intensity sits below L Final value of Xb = -0.11 nm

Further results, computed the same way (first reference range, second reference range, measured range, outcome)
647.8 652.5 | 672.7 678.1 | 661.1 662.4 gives 0.01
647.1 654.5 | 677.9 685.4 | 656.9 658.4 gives 0.05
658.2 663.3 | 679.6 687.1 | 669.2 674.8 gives -0.02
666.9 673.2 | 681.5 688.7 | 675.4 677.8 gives -0.02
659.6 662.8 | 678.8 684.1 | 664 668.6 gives -0.04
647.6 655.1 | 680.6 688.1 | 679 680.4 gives -0.01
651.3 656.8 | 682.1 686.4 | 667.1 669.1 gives -0.05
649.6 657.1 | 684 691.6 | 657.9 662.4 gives -0.08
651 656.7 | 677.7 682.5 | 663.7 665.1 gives -0.03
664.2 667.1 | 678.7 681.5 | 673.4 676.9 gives -0.05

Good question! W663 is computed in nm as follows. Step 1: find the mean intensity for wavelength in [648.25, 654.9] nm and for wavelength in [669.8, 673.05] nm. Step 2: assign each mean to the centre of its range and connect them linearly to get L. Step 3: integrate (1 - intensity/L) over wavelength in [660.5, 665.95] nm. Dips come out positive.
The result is -0.05 nm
